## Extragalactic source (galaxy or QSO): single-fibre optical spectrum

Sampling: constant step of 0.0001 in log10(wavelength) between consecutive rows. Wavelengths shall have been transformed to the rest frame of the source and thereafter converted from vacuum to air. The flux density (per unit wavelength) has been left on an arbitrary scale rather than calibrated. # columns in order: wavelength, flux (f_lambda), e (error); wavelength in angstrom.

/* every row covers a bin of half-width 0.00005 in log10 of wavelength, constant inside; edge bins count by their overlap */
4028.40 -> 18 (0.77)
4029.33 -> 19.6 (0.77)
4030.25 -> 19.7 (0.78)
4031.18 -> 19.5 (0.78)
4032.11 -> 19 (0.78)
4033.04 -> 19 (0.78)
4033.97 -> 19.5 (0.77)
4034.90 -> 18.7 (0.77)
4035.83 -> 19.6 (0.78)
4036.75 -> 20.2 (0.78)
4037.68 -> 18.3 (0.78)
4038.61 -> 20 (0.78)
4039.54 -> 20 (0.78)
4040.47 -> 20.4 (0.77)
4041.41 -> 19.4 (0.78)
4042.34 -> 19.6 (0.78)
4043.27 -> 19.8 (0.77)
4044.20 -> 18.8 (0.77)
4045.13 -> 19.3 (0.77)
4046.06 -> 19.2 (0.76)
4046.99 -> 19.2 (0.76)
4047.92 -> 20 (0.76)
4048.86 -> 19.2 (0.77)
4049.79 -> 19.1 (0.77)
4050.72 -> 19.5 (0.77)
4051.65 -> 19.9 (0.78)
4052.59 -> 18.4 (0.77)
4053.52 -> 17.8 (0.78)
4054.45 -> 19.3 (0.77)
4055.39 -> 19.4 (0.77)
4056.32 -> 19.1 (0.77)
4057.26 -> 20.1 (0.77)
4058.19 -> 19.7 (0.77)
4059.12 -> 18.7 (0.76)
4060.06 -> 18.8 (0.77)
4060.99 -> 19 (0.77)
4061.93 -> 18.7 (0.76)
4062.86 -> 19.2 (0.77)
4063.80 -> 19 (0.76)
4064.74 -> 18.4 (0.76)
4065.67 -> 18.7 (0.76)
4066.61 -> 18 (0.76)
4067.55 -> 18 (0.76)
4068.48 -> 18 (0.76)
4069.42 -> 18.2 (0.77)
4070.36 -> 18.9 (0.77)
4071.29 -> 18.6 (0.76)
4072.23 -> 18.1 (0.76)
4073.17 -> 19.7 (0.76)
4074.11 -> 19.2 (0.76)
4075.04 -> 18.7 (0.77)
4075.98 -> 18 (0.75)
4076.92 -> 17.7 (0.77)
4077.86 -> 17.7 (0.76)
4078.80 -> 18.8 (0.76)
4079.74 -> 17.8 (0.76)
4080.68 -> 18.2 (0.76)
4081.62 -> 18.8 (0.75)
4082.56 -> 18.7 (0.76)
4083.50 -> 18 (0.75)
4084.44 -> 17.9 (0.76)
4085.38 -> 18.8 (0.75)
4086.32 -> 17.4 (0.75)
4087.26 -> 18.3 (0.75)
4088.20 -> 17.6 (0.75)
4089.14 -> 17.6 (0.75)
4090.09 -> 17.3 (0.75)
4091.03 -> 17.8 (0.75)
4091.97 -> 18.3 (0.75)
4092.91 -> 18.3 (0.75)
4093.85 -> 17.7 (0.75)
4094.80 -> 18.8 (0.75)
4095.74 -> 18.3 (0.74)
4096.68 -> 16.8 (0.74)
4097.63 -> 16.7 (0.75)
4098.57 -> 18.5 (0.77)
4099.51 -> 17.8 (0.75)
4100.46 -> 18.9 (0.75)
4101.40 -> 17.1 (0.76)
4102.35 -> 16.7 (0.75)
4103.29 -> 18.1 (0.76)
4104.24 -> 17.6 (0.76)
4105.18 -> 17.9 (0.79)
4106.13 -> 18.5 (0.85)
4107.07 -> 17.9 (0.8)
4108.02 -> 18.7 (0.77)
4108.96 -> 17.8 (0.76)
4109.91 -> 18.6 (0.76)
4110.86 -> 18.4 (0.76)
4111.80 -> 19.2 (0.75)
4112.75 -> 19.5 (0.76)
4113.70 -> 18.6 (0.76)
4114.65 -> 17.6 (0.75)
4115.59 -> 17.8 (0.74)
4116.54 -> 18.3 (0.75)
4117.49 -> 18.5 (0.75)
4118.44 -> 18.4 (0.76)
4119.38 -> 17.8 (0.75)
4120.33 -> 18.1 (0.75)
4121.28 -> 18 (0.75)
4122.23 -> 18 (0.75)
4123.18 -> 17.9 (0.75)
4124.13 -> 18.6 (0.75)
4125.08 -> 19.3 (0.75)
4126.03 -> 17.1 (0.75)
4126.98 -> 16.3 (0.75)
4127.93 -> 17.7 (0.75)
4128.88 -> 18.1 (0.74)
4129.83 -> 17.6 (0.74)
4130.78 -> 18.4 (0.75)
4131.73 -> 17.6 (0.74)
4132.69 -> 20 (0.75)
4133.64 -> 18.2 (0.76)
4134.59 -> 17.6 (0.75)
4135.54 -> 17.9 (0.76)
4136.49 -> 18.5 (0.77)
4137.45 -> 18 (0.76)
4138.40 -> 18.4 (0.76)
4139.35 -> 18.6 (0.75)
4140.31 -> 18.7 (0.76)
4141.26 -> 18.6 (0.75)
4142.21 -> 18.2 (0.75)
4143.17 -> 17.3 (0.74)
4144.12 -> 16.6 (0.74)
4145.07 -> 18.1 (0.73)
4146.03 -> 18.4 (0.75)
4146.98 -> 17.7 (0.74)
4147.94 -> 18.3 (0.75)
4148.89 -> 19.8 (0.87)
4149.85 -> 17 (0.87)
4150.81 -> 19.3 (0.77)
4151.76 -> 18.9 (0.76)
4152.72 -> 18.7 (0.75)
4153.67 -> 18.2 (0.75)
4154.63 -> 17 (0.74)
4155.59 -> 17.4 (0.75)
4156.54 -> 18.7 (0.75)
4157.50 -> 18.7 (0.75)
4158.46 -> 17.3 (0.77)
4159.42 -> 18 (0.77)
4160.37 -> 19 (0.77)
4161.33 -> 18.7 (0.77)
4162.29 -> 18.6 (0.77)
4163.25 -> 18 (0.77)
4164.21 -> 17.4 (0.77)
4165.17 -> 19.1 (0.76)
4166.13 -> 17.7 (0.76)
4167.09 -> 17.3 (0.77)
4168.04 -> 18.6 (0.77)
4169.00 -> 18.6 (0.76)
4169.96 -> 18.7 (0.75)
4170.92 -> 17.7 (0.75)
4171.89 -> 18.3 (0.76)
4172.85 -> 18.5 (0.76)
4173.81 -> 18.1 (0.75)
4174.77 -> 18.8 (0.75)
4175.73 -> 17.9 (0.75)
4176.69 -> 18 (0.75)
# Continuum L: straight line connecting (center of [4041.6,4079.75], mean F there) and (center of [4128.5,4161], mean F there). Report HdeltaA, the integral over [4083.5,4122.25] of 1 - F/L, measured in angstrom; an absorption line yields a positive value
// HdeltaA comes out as 1.03 angstrom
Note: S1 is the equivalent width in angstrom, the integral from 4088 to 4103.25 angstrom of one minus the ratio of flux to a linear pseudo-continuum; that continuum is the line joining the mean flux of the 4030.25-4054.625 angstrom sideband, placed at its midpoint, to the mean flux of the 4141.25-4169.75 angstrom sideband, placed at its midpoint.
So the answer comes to 0.83 angstrom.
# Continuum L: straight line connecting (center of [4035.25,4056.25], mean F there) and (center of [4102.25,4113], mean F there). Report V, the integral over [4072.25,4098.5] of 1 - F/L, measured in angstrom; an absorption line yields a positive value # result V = 0.8 angstrom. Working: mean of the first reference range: 19.4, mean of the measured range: 18.1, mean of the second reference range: 18.3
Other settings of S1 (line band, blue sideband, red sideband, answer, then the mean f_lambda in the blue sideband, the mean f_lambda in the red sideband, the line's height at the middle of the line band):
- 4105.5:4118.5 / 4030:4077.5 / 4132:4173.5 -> 0.1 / 19.1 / 18.2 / 18.6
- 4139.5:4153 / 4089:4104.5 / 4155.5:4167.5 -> -0.1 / 17.8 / 18.2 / 18.1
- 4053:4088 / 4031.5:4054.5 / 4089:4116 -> 0.3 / 19.3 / 18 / 18.7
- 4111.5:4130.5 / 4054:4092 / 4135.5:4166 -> 0.2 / 18.5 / 18.2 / 18.3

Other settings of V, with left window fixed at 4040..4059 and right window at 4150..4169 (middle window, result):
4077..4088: 0.48 angstrom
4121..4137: 0.43 angstrom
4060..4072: 0.39 angstrom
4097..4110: 0.64 angstrom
